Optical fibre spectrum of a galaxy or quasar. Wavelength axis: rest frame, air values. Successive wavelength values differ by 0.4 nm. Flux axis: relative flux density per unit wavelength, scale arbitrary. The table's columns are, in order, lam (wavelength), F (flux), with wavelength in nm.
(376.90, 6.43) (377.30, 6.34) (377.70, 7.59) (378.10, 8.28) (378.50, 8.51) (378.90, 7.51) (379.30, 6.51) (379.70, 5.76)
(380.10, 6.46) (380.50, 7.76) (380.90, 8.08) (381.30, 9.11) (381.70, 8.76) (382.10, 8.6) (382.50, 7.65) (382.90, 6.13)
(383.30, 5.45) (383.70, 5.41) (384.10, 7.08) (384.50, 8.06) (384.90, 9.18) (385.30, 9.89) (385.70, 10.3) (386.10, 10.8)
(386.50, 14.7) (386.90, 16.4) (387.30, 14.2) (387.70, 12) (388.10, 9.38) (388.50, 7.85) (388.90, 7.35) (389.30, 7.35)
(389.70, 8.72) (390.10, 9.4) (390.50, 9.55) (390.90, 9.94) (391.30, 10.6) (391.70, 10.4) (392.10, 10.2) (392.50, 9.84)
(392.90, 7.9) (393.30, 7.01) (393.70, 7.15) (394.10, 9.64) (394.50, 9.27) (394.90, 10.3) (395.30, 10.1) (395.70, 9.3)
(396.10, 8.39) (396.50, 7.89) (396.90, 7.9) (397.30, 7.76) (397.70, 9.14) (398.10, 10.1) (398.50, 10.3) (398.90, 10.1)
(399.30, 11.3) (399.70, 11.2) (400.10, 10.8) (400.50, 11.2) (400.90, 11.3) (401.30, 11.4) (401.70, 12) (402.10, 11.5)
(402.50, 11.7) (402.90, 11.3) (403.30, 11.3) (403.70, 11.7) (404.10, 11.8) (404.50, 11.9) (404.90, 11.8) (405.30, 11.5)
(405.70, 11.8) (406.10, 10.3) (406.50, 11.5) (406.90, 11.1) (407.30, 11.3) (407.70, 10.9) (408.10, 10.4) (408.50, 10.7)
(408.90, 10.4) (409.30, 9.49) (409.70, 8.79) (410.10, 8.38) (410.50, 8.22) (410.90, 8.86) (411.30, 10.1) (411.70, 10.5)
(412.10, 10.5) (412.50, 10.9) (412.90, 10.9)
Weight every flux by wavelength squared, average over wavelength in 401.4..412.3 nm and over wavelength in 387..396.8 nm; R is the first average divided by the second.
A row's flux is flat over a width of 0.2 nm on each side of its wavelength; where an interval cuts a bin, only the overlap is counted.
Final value 1.2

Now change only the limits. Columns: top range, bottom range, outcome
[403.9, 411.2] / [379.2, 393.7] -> 1.30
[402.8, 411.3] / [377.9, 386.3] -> 1.53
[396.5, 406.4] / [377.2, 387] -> 1.43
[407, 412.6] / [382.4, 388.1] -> 1.14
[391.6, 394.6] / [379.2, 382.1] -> 1.24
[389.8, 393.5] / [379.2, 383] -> 1.32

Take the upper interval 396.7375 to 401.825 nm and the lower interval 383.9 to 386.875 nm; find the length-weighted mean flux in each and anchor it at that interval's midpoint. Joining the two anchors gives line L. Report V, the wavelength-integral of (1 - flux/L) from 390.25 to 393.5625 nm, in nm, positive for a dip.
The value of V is 0.31 nm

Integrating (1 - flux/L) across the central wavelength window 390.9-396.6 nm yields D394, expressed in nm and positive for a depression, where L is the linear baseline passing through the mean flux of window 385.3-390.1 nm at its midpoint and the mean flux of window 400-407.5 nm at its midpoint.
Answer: 0.93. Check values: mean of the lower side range 10.7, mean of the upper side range 11.4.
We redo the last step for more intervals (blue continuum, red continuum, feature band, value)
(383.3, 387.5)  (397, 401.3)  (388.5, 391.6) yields 0.41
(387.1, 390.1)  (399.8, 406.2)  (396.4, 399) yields 0.42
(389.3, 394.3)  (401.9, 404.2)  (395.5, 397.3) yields 0.32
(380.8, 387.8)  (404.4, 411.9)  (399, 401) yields -0.20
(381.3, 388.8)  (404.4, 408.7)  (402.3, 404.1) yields -0.10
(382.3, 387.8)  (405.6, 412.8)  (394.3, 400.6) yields 0.21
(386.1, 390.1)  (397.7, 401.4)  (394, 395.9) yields 0.18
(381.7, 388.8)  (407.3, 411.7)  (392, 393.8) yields 0.23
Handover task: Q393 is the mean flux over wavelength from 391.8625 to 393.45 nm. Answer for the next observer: 8.83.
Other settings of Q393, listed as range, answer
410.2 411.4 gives 8.92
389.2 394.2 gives 9.08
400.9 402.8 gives 11.6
